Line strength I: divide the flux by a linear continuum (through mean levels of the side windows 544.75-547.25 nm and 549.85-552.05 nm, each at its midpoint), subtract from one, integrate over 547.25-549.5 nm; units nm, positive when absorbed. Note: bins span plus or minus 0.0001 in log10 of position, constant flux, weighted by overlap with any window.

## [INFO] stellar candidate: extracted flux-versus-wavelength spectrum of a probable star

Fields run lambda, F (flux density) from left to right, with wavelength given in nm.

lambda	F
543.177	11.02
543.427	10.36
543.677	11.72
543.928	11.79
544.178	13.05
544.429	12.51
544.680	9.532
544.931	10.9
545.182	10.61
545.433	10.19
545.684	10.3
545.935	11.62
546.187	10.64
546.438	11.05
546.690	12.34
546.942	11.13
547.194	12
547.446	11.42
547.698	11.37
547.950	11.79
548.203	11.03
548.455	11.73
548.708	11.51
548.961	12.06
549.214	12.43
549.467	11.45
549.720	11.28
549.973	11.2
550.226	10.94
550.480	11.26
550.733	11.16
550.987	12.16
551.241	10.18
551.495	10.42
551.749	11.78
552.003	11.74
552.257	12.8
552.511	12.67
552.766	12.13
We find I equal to -0.11 nm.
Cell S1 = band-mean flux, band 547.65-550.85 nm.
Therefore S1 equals 11.5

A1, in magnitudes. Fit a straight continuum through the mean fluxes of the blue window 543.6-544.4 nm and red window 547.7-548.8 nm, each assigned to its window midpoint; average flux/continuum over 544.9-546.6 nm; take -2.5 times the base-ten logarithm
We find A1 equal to 0.11 mag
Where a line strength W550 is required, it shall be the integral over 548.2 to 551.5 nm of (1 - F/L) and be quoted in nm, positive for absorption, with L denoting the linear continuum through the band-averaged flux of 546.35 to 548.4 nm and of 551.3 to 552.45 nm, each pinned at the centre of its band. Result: 0.06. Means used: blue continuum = 11.5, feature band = 11.4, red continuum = 11.7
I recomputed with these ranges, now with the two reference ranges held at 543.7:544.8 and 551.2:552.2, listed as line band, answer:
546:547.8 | 0.02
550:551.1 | 0.00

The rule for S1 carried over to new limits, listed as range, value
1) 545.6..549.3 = 11.5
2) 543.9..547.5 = 11.3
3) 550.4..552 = 11.2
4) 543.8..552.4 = 11.4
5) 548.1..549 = 11.5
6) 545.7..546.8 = 11.3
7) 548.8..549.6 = 11.9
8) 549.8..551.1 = 11.3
